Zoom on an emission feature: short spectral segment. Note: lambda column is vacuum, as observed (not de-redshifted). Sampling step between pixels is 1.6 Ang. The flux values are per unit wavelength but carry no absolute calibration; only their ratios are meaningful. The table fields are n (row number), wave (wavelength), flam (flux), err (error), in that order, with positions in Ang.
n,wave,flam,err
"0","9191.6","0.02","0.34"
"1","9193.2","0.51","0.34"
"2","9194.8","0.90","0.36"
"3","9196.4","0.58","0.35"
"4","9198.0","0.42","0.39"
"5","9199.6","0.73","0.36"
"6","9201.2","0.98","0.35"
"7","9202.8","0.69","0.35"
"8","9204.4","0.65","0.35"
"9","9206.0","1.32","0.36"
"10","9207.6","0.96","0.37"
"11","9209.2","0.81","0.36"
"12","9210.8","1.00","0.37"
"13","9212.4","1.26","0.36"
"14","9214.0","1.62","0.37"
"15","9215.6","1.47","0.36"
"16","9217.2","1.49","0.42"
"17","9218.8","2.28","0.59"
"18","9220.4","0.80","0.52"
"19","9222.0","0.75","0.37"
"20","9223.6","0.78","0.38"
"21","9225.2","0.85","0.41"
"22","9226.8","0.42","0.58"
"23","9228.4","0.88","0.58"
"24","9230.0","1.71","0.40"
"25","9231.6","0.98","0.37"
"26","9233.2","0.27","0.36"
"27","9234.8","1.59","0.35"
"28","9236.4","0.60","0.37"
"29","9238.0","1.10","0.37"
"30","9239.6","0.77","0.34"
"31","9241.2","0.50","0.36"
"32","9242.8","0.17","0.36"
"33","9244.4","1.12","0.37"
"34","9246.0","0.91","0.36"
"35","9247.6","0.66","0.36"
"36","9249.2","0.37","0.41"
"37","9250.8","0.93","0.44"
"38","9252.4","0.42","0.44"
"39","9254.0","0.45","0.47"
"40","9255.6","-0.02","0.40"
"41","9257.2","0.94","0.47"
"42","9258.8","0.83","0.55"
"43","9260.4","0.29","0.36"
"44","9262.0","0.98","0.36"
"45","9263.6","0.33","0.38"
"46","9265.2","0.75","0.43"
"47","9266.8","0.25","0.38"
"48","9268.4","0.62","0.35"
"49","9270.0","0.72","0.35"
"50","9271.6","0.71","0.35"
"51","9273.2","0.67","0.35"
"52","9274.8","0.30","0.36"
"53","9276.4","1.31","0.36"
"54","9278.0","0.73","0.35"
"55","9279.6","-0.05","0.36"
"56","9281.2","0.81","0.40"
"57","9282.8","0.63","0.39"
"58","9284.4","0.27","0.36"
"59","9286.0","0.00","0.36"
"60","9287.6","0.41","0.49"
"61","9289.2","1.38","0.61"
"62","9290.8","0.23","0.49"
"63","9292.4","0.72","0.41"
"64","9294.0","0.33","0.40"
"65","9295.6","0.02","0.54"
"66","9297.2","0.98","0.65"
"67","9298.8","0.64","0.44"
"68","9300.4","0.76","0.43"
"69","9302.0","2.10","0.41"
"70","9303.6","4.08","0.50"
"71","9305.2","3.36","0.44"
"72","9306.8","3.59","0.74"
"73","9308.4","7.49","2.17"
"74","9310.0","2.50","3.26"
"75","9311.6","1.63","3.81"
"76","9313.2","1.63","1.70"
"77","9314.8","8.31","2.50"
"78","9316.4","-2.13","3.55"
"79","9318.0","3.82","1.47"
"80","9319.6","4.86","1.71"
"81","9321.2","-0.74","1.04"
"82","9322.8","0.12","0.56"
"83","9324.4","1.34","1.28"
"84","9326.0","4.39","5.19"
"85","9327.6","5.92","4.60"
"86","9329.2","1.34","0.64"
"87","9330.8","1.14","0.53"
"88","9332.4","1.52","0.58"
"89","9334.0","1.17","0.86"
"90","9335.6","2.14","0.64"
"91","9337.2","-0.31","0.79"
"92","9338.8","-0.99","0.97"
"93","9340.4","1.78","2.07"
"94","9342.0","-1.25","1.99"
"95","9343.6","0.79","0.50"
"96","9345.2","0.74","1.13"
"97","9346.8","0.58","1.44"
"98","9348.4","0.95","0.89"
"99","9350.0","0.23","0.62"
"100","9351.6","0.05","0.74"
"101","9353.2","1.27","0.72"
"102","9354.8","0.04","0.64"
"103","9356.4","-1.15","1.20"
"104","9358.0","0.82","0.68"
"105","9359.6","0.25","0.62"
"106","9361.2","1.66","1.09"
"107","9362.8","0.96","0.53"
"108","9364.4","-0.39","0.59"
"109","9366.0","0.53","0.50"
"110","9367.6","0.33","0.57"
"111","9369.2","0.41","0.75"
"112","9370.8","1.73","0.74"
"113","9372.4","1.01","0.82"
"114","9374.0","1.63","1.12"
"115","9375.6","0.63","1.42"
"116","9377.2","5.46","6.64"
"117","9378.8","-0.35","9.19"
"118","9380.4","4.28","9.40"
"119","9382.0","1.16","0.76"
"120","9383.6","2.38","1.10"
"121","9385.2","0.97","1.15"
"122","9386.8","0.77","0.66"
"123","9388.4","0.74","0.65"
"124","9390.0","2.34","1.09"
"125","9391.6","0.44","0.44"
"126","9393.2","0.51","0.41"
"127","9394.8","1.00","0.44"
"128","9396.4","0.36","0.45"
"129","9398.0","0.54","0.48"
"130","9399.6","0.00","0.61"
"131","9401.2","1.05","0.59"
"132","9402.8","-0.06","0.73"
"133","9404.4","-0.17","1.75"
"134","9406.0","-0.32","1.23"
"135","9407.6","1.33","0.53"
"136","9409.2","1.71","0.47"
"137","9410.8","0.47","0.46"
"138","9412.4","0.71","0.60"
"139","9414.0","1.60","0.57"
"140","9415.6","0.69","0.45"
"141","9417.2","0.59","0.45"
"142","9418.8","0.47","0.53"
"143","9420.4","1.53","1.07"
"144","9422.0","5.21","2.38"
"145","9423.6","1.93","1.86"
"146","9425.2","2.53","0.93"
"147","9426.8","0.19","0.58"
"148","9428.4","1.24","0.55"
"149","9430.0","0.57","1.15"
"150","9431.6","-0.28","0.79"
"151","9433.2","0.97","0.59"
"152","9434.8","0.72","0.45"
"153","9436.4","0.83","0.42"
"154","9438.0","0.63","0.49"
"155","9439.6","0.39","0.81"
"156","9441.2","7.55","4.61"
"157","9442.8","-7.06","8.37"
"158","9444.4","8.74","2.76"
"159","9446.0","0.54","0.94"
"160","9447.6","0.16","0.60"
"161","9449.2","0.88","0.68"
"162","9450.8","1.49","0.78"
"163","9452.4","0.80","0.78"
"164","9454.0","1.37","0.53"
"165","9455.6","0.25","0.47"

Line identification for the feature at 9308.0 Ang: [O III]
